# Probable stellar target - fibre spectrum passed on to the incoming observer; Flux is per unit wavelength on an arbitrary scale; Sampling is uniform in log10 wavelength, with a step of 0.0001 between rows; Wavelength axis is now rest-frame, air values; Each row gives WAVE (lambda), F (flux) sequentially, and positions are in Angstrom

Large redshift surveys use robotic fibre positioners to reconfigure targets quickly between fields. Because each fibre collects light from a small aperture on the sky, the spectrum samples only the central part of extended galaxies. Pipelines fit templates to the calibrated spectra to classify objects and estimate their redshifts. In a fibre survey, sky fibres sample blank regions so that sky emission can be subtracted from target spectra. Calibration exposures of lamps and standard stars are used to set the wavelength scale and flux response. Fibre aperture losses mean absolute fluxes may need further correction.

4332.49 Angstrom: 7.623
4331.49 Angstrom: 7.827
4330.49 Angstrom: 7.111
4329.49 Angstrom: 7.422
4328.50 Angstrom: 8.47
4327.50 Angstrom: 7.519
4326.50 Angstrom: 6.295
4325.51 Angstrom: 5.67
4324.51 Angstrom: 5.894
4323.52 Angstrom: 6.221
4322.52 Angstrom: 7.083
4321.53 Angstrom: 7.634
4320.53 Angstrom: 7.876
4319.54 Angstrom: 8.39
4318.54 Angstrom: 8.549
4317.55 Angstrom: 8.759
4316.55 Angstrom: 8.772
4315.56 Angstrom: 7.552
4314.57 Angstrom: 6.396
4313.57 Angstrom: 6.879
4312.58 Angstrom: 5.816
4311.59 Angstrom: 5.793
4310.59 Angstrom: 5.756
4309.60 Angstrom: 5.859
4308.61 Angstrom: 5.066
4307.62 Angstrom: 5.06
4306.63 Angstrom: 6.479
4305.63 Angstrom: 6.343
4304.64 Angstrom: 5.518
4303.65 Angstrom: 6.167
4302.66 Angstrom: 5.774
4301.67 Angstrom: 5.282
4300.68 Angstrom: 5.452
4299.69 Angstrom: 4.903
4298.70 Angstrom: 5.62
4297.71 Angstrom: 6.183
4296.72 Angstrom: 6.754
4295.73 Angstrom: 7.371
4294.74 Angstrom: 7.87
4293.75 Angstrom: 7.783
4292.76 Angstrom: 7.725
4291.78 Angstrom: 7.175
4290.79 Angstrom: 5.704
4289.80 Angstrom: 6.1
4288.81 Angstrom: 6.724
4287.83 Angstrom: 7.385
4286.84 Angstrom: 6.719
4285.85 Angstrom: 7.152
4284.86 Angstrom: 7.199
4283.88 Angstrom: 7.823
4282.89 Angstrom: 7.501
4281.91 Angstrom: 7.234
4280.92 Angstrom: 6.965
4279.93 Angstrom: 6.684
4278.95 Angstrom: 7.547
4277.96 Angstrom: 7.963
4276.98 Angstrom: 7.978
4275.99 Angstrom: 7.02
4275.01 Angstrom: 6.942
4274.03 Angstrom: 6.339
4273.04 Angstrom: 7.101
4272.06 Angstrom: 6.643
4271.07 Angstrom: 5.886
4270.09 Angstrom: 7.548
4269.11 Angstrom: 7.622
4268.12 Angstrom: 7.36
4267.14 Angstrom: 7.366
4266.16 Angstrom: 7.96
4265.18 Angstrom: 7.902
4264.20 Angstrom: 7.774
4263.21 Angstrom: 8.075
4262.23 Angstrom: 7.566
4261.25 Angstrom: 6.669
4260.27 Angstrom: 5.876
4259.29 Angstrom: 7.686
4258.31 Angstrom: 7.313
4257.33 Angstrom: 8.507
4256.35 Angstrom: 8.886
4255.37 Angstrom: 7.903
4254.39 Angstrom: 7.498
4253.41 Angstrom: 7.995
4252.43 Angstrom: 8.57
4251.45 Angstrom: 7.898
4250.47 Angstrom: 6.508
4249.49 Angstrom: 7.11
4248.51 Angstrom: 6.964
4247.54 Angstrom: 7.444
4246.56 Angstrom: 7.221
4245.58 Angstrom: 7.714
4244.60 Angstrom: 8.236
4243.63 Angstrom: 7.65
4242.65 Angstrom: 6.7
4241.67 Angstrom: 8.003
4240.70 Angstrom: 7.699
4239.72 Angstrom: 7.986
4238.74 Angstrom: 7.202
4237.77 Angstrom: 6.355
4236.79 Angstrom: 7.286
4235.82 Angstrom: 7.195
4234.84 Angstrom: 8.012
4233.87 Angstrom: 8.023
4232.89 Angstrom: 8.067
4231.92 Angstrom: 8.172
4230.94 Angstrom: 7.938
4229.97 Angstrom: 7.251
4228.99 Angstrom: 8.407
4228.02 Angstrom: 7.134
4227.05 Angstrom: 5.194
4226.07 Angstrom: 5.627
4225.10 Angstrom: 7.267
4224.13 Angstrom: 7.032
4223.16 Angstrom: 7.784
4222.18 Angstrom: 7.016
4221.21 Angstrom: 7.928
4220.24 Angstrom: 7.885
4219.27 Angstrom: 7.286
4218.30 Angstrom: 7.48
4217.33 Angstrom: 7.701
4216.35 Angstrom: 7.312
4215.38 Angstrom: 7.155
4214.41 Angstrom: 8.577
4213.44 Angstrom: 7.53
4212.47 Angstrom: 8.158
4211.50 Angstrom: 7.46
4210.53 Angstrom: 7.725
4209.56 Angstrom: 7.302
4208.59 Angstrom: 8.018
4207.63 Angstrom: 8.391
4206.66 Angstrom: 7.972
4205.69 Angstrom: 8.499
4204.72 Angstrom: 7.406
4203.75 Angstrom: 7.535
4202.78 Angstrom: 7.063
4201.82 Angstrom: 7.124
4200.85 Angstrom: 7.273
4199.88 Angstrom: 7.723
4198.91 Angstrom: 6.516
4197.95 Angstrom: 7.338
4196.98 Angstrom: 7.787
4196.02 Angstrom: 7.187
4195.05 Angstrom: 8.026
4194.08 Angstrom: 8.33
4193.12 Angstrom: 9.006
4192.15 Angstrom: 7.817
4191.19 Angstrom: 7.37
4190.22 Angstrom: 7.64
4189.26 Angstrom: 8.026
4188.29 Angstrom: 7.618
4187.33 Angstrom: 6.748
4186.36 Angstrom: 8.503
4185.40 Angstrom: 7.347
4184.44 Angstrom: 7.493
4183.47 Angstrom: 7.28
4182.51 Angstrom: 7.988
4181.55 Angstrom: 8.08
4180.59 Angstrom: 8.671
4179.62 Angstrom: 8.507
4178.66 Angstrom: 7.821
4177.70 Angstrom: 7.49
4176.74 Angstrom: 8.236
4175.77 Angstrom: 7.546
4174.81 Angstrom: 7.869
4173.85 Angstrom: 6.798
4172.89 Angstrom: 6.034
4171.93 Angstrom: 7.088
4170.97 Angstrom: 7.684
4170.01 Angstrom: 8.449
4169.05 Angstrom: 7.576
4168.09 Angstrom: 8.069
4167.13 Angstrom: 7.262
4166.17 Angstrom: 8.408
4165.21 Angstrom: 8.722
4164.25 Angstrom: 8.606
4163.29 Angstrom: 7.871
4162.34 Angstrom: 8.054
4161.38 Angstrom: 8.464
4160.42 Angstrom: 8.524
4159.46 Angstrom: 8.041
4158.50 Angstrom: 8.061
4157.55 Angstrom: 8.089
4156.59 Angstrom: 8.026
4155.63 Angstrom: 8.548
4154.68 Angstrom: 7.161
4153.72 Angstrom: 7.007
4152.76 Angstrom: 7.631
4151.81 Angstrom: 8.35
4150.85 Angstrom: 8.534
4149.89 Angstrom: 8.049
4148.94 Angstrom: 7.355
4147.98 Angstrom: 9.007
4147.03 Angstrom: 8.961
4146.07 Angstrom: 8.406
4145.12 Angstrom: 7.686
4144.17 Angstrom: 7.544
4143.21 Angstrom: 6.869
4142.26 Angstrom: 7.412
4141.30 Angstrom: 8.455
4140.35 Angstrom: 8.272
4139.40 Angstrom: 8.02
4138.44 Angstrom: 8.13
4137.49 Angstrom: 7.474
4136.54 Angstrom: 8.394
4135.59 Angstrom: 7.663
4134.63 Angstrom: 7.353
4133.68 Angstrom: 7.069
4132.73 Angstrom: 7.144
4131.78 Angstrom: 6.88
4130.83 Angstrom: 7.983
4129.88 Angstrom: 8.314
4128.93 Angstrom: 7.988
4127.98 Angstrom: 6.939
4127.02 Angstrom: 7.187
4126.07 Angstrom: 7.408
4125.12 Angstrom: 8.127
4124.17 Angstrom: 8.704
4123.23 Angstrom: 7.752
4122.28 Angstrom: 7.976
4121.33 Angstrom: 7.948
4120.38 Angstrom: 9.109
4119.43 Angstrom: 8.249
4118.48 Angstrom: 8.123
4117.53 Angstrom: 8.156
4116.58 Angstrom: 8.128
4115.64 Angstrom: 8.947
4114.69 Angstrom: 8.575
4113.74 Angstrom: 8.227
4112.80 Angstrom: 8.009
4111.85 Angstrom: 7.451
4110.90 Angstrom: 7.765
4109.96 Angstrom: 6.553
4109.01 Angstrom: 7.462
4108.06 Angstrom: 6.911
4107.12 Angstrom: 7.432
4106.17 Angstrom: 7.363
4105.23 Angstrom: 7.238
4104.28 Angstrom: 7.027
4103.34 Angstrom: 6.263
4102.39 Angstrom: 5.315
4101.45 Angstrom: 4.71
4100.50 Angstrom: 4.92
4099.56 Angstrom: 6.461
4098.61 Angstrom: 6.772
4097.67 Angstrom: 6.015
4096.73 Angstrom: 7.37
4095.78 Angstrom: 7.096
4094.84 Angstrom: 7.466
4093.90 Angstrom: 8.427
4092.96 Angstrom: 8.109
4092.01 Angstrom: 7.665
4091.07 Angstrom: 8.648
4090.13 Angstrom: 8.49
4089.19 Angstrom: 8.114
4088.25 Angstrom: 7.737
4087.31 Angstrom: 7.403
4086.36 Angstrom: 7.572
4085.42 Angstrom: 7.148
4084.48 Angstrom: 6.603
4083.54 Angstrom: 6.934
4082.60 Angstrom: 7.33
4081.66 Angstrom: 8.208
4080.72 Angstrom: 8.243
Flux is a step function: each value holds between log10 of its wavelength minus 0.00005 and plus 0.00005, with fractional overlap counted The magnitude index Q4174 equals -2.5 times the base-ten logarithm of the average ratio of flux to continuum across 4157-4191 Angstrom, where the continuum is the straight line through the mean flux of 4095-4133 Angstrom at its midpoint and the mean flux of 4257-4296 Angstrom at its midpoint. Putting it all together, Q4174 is -0.07 mag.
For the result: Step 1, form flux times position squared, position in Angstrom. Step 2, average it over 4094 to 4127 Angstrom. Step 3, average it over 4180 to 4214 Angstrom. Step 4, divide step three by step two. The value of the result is 1.09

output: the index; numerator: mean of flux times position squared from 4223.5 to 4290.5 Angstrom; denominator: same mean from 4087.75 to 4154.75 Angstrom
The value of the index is 1.03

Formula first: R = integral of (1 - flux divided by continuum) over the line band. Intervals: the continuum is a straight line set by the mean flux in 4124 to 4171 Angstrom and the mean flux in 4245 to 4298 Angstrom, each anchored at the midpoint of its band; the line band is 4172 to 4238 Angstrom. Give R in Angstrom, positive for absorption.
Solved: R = 0.47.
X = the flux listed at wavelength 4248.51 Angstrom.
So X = 6.964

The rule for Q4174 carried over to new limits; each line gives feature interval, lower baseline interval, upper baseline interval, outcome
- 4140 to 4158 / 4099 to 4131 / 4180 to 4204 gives -0.06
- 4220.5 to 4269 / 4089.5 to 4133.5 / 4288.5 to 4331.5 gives -0.08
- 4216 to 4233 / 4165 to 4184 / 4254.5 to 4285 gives 0.03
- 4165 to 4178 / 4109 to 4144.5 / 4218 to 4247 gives 0.00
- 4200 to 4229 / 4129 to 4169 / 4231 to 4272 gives 0.03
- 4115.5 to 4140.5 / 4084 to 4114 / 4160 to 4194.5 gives -0.07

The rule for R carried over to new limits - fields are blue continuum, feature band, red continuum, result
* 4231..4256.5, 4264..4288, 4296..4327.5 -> -0.6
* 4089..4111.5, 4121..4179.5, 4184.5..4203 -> -4.0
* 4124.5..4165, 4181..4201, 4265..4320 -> -0.3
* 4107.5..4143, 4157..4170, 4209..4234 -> -0.8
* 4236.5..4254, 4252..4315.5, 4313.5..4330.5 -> 4.5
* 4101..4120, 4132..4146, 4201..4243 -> -0.5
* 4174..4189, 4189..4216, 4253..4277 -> -0.1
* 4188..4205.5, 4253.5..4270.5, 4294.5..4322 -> -1.5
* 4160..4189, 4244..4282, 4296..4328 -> -2.5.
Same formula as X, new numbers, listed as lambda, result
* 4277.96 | 7.963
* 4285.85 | 7.152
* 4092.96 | 8.109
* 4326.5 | 6.295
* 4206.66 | 7.972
